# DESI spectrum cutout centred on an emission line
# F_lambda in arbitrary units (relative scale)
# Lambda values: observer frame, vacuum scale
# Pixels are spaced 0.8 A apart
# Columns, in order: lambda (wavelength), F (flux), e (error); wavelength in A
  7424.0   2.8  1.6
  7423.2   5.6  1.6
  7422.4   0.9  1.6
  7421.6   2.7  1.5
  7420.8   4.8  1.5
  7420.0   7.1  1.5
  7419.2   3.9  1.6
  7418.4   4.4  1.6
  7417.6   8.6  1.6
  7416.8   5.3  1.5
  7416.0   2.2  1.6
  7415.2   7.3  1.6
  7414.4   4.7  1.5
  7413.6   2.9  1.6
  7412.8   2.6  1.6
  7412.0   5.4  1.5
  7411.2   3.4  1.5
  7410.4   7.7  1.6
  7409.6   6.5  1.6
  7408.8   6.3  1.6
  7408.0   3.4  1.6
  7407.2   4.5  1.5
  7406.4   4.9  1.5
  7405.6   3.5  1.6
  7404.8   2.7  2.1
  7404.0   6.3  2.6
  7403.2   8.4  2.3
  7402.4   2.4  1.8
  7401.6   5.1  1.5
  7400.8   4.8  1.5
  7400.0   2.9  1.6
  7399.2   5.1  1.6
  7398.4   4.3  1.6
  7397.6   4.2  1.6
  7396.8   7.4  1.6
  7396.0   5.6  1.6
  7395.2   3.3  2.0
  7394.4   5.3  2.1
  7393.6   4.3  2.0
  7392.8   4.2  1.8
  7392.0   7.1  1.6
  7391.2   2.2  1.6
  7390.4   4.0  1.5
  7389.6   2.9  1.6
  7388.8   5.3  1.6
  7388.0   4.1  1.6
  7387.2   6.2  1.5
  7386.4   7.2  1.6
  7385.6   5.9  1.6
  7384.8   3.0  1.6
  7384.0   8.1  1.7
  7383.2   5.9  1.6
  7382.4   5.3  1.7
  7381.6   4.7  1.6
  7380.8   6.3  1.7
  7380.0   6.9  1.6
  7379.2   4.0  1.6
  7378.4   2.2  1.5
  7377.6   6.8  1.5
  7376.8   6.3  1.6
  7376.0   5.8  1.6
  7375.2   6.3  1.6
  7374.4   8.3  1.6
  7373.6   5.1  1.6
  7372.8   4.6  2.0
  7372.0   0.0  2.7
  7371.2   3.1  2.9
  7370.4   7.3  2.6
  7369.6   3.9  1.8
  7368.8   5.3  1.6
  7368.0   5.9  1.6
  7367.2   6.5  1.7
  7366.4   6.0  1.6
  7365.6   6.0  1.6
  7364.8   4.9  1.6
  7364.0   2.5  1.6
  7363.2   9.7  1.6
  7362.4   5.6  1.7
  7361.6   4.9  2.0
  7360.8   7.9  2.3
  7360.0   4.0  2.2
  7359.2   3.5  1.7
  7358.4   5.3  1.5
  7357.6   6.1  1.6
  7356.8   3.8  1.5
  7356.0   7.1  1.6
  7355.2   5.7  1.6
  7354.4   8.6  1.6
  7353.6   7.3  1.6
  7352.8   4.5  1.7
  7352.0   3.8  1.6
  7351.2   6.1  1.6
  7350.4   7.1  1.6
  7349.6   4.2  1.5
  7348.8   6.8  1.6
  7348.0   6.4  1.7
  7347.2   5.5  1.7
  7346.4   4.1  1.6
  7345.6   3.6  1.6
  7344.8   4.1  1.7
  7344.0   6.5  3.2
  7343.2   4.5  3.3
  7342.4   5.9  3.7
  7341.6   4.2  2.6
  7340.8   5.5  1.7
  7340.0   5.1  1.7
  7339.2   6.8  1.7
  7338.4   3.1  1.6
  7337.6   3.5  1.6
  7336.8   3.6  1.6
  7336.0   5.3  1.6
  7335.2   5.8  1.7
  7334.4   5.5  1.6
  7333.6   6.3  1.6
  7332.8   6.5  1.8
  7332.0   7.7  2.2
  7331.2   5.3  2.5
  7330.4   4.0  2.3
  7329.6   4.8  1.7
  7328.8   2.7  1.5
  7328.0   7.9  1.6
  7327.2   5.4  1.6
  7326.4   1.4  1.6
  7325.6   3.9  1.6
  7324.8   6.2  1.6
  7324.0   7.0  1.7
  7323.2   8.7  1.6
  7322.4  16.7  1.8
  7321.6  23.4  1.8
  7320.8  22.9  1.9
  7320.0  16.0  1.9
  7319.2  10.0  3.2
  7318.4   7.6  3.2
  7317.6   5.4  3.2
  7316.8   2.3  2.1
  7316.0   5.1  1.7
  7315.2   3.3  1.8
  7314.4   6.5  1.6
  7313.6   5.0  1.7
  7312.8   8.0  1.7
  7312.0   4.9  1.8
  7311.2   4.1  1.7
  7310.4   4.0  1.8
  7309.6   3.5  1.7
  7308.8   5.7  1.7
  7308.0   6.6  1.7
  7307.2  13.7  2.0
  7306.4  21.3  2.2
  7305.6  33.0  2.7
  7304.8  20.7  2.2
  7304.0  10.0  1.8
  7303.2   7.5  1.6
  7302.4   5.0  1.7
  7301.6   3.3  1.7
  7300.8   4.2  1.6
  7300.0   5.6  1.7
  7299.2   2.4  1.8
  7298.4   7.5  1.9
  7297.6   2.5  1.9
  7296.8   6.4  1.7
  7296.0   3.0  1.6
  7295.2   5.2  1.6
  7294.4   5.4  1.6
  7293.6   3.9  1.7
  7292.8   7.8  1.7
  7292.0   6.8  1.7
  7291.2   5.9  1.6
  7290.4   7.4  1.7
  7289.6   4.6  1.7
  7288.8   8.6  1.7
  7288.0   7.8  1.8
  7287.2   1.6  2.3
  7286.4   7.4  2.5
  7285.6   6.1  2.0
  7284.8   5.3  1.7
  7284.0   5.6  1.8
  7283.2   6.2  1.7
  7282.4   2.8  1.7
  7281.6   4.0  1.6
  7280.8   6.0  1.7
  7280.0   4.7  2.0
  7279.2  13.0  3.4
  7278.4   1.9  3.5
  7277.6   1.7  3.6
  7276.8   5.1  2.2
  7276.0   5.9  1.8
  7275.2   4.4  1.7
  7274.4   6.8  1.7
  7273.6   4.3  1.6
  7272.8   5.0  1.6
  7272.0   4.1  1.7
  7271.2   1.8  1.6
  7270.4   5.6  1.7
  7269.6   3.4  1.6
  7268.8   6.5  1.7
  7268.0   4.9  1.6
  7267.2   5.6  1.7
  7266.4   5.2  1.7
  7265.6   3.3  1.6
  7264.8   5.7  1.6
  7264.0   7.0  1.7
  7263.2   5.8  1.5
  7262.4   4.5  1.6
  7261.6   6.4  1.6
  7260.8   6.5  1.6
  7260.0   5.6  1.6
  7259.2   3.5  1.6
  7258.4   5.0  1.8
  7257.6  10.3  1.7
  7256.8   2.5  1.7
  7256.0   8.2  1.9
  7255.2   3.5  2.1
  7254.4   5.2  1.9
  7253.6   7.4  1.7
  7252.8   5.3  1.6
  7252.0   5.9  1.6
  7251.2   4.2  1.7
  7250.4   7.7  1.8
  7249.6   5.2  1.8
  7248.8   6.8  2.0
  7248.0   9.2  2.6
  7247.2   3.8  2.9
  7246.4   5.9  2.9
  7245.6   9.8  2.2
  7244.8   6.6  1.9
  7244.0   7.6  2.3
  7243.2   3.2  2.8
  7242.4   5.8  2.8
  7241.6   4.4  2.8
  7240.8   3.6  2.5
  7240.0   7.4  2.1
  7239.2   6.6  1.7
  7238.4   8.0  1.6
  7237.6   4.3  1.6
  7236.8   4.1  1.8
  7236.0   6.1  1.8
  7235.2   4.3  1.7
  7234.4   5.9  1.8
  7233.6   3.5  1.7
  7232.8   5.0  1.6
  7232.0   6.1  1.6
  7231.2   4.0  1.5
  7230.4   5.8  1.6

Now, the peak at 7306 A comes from [S II] 6716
